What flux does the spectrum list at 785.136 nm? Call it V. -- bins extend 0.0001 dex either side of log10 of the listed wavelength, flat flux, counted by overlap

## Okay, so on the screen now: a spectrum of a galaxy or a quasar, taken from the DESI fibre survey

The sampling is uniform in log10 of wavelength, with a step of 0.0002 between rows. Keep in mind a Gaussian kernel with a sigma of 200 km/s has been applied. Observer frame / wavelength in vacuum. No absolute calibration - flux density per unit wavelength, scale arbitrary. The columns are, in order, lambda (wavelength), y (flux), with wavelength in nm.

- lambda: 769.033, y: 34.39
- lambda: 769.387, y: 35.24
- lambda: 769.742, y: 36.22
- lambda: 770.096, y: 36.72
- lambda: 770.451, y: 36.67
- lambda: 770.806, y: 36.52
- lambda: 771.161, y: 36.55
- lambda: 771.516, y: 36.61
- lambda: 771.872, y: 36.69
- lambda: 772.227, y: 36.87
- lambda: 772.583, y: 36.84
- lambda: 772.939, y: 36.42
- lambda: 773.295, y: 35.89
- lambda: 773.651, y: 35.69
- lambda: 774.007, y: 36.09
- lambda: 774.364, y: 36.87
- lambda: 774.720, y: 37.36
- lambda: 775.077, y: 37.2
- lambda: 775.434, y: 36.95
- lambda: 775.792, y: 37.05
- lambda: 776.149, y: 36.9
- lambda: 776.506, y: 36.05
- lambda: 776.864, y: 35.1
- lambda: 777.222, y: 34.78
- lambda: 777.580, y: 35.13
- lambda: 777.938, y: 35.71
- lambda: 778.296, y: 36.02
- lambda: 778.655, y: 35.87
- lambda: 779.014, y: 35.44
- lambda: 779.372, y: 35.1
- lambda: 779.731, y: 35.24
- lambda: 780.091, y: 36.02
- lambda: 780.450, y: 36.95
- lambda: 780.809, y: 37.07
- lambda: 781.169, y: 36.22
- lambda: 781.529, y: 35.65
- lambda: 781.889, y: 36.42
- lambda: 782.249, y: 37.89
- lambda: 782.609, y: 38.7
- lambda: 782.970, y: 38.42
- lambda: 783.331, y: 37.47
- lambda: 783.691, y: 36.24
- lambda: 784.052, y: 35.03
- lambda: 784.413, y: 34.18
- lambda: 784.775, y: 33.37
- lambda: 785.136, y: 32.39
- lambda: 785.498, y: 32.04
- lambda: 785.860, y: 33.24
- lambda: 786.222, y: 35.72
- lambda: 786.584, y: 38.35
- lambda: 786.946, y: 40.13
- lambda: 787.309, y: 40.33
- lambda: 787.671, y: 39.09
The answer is 32.39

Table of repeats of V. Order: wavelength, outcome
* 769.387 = 35.24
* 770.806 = 36.52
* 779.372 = 35.1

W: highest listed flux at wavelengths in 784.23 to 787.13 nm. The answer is 40.13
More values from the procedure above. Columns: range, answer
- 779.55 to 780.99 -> 37.07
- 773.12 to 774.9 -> 37.36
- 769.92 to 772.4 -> 36.87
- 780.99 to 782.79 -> 38.7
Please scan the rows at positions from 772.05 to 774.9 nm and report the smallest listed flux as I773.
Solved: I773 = 35.69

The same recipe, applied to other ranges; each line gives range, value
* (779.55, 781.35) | 35.24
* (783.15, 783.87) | 36.24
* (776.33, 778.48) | 34.78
